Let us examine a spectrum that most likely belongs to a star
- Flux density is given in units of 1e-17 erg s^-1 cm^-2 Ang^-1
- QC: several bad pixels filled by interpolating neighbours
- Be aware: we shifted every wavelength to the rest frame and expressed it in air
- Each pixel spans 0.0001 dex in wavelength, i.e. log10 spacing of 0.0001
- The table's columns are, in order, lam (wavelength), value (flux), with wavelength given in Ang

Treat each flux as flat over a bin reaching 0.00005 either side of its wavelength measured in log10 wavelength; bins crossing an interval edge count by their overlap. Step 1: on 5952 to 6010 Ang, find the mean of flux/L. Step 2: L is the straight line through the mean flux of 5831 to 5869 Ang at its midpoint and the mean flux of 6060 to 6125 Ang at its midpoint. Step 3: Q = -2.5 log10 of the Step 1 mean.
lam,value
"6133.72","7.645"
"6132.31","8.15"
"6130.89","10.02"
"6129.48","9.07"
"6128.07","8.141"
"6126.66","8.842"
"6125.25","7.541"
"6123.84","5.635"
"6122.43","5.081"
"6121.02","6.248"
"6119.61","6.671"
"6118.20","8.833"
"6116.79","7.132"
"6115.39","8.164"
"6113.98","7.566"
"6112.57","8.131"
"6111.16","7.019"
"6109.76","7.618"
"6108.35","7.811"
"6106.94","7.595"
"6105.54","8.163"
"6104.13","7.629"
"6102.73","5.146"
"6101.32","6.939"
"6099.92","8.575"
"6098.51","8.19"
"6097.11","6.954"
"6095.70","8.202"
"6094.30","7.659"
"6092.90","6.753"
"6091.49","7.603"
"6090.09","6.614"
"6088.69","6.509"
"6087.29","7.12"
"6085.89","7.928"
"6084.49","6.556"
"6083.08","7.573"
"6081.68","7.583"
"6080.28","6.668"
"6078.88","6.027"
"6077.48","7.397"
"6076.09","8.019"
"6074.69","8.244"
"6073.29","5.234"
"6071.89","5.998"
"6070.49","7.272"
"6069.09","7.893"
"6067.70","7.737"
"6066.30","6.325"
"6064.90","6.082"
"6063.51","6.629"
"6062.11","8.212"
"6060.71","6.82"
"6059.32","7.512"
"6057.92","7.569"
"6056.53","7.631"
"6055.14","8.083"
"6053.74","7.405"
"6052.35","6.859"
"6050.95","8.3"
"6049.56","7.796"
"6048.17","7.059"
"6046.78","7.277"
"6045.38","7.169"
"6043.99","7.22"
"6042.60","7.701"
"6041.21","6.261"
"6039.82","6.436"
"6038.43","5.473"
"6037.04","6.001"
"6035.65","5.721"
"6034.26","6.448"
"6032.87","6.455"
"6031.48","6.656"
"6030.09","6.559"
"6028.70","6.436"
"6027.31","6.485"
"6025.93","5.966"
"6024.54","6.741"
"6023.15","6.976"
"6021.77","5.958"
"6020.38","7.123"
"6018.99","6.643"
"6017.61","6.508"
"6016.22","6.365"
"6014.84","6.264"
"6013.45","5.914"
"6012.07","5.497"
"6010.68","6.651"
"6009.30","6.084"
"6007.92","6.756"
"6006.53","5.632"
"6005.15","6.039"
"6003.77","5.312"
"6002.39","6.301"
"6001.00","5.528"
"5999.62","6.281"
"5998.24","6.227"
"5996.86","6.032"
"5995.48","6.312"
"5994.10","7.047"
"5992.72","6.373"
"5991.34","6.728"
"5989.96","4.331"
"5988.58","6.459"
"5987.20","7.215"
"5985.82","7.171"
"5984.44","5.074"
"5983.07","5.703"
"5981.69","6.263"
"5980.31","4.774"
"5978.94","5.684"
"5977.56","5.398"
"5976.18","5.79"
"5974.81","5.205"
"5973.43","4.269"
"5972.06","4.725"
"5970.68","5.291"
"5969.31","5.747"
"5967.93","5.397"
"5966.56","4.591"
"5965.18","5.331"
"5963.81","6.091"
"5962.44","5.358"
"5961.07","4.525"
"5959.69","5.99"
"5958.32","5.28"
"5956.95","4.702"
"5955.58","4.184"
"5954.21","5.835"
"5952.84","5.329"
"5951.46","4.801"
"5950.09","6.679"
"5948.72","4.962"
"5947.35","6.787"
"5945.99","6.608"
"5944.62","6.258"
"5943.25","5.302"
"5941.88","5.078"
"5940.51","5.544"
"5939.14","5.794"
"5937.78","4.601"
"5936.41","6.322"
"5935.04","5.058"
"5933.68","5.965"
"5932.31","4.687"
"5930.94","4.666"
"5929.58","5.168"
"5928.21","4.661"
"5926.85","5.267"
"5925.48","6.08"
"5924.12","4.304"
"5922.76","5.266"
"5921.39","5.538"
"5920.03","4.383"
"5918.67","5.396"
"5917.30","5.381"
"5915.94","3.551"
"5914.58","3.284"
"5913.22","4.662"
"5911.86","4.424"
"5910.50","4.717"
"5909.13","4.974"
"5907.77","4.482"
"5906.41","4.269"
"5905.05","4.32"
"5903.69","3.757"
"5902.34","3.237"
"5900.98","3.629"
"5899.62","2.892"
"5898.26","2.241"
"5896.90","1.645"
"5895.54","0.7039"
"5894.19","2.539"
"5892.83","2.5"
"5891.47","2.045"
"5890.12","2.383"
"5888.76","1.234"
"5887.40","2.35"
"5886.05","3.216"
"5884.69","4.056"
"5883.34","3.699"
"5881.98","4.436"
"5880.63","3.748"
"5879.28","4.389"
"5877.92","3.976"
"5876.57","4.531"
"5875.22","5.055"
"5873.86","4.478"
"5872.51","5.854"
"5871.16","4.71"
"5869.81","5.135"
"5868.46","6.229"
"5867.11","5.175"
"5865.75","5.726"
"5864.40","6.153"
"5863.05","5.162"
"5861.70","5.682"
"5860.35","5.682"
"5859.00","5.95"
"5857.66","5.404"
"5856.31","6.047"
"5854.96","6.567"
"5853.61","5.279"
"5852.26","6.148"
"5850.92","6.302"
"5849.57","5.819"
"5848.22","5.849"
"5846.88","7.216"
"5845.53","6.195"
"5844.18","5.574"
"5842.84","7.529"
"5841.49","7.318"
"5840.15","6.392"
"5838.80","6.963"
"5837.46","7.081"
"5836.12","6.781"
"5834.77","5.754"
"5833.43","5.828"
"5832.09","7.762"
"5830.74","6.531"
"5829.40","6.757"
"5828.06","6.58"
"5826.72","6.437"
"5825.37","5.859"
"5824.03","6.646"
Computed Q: 0.19 mag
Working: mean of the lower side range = 6.2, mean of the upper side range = 7.17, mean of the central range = 5.67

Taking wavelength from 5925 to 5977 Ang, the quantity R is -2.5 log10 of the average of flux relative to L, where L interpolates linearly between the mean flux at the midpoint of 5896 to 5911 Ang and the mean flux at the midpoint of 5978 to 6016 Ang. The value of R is -0.12 mag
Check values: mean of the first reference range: 3.59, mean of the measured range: 5.36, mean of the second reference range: 6.06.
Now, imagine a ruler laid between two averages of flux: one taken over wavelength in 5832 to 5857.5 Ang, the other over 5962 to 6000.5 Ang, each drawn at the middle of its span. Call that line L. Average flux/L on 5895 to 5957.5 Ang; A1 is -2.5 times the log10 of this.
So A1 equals 0.255 mag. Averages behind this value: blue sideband 6.39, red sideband 5.75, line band 4.74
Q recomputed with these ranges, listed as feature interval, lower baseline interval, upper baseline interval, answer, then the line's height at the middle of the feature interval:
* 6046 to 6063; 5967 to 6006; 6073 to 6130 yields -0.13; 6.71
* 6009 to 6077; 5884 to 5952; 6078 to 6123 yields -0.08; 6.35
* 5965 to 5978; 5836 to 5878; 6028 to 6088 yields 0.25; 6.53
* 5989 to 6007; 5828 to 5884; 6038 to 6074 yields 0.12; 6.71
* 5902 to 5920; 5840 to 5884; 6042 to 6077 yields 0.34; 5.98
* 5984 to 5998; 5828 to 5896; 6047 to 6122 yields 0.02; 6.41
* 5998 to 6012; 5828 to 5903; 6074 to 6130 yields 0.06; 6.38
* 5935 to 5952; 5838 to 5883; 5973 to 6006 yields 0.02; 5.81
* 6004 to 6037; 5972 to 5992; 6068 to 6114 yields -0.01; 6.25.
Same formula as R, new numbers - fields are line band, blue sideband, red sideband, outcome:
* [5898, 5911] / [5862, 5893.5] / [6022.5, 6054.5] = 0.19 mag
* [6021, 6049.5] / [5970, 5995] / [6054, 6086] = 0.00 mag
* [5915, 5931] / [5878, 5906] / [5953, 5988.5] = -0.25 mag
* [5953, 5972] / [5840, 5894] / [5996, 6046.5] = 0.11 mag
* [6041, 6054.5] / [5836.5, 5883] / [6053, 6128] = -0.06 mag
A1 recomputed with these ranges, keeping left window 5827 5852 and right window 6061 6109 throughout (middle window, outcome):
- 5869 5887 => 0.45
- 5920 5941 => 0.28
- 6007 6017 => 0.13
